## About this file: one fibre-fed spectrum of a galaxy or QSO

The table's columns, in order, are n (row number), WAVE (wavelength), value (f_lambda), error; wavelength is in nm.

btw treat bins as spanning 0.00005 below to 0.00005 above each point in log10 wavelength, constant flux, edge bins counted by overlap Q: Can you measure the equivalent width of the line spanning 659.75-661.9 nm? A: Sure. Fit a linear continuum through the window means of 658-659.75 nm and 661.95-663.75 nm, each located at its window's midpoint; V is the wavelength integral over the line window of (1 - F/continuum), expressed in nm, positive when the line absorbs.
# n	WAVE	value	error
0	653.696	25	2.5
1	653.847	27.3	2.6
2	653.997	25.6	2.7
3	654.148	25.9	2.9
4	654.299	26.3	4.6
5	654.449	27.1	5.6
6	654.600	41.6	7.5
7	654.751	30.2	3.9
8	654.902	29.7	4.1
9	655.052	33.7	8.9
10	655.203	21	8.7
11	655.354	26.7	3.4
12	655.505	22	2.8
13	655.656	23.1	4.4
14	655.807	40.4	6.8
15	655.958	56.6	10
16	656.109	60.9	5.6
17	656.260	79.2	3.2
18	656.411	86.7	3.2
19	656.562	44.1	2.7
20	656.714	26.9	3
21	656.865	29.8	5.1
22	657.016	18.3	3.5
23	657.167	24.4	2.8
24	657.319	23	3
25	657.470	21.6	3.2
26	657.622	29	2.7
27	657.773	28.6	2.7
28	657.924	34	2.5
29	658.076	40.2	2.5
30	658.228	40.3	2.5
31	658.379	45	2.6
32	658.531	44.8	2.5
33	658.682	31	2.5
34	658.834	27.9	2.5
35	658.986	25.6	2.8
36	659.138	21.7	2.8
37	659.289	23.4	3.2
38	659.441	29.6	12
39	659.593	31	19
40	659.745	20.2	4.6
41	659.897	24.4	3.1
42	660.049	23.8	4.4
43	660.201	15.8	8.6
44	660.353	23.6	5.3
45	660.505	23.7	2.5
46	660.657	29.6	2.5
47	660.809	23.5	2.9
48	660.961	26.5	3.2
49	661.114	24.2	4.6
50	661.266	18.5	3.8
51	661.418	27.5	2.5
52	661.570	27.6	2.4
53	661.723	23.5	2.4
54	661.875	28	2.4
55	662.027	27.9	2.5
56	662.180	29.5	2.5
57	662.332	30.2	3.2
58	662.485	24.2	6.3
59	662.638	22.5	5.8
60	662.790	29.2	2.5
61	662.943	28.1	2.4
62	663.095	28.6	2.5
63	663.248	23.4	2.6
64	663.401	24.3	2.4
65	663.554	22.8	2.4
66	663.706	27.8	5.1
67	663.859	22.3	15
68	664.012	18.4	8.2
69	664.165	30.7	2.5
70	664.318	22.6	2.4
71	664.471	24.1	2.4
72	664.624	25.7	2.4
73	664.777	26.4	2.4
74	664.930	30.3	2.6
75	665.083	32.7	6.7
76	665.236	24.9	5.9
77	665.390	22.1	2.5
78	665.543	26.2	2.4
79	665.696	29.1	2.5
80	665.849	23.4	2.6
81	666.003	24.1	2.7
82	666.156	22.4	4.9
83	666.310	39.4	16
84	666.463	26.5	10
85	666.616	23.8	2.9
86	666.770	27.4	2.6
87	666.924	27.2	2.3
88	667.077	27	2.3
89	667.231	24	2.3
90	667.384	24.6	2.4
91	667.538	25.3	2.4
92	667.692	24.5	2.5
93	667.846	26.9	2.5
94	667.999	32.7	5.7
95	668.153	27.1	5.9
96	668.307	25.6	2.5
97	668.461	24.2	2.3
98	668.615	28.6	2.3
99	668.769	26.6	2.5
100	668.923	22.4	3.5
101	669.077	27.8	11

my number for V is 0.39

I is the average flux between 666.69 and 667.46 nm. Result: 26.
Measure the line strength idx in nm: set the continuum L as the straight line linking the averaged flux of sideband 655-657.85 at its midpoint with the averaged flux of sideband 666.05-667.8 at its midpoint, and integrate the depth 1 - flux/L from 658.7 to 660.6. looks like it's 0.51 nm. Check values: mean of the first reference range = 36.7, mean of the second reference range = 26.5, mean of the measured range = 24.5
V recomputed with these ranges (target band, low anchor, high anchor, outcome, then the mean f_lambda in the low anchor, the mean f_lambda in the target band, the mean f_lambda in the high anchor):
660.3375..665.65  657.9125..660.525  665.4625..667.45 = 0.386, 29.2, 25.8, 26.6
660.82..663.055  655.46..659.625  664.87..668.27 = 0.382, 36.2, 26.2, 26.9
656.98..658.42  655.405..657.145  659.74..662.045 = 0.257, 43.5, 30.4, 24.3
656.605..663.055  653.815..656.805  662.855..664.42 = 0.688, 37.9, 27.4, 24.9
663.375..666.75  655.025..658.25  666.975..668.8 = 0.352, 36.8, 26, 26.4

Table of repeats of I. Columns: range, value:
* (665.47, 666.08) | 25.7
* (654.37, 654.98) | 32.2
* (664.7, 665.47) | 27.3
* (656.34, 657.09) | 40.9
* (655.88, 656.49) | 70.6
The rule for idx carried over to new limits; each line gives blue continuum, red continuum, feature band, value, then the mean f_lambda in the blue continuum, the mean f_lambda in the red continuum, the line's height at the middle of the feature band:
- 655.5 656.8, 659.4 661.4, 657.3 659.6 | 0.293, 50.2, 24.2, 36.1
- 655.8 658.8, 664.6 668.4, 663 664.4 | 0.283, 40.1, 26.8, 30.8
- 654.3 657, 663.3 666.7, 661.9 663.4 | 0.117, 39.1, 25.9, 29.2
